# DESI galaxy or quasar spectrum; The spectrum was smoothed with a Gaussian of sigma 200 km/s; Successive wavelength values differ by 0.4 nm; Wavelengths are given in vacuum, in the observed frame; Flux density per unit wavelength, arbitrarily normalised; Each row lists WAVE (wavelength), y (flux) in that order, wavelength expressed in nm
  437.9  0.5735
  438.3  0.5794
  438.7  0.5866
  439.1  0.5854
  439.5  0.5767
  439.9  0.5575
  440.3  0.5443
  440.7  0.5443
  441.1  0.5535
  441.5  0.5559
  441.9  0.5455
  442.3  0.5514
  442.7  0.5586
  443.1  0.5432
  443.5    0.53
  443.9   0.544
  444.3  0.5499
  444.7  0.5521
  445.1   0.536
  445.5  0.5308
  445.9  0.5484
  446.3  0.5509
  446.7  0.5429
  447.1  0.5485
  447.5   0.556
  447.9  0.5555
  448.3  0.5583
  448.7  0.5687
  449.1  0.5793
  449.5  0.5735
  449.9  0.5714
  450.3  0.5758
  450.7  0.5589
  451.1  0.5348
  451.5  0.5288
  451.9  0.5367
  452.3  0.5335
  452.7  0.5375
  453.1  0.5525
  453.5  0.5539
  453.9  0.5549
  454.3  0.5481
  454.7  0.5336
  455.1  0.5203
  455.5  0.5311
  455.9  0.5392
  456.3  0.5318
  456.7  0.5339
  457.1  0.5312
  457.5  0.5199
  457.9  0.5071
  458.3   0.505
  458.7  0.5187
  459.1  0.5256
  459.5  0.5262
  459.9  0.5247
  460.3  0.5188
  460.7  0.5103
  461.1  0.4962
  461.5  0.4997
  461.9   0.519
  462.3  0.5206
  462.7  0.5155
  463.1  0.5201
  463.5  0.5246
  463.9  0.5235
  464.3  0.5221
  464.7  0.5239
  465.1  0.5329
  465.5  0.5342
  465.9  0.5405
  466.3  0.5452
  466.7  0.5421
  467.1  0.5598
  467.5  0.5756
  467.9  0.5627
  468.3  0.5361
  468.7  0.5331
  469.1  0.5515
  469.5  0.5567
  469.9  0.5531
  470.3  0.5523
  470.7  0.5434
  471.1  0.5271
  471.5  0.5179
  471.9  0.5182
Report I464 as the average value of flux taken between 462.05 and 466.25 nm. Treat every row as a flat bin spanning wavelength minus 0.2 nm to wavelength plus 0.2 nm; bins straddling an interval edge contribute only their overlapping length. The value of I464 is 0.526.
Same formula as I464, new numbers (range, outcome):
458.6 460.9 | 0.521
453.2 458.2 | 0.534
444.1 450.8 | 0.556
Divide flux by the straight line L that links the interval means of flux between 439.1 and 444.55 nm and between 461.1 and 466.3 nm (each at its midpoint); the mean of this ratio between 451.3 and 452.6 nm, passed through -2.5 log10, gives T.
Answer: 0.01 mag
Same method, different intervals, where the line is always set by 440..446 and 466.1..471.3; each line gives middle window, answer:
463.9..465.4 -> 0.045 mag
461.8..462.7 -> 0.060 mag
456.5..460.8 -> 0.056 mag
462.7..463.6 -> 0.057 mag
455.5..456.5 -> 0.026 mag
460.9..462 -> 0.092 mag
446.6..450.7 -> -0.032 mag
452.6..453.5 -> -0.001 mag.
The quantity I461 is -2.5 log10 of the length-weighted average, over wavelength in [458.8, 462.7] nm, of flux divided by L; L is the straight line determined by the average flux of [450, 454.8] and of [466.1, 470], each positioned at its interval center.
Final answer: 0.07 mag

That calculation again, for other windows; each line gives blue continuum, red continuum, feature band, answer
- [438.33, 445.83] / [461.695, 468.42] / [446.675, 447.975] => 0.00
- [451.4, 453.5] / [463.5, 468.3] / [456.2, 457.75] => 0.02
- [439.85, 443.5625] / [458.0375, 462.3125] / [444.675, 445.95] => 0.00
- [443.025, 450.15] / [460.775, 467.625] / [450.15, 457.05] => 0.00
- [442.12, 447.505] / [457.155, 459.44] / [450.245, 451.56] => -0.03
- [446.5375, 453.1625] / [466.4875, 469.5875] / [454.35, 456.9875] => 0.04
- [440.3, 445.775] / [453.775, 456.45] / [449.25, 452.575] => -0.02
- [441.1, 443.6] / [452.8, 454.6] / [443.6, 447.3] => 0.01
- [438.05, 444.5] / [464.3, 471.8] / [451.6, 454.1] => 0.01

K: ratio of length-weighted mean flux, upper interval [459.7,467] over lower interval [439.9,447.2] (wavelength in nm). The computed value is 1.0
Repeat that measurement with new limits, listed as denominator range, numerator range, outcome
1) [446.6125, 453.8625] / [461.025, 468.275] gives 0.96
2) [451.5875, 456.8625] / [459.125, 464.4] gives 0.96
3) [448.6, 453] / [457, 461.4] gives 0.93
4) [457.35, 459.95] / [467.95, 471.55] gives 1.05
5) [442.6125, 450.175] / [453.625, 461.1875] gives 0.95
